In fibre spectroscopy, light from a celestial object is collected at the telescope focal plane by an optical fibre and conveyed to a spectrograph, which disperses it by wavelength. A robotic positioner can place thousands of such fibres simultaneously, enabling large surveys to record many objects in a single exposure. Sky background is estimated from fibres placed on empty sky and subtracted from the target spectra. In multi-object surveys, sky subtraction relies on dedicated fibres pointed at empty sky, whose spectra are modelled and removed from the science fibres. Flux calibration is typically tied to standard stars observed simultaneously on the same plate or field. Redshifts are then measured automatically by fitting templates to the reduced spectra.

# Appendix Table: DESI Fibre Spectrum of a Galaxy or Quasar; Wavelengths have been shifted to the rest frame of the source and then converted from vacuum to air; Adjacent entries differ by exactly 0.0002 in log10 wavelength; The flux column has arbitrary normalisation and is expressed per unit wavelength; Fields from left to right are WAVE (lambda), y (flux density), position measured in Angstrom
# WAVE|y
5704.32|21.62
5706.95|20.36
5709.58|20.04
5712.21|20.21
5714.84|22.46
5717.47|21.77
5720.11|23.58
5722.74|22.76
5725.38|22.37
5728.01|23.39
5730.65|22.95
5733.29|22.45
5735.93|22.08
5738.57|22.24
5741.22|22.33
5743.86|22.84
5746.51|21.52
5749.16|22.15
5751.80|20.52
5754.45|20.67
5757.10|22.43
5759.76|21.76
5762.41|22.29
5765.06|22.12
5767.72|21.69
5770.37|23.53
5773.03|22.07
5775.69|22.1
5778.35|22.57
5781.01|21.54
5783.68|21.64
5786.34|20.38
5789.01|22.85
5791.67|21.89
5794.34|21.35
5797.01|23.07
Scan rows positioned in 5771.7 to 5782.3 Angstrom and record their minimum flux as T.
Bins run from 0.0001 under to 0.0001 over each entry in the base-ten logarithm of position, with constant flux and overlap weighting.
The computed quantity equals 21.54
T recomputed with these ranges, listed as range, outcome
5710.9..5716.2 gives 20.21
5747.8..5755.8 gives 20.52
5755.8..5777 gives 21.69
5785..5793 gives 20.38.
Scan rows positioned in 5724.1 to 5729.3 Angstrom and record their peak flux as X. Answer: 23.39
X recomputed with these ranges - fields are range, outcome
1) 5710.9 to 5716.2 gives 22.46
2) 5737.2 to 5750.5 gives 22.84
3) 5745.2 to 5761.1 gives 22.43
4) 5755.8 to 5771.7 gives 23.53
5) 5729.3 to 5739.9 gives 22.95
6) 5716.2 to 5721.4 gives 23.58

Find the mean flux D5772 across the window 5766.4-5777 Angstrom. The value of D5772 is 22.4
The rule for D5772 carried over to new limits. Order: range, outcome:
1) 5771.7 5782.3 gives 22.1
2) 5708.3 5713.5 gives 20.1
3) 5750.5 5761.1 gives 21.3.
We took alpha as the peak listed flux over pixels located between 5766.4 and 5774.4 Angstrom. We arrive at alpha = 23.53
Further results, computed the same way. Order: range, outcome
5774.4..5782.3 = 22.57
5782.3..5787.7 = 21.64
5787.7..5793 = 22.85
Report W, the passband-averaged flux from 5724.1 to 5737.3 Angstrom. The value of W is 22.7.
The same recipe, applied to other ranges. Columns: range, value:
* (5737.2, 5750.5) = 22.2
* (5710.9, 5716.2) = 21.4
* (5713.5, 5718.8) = 22.1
